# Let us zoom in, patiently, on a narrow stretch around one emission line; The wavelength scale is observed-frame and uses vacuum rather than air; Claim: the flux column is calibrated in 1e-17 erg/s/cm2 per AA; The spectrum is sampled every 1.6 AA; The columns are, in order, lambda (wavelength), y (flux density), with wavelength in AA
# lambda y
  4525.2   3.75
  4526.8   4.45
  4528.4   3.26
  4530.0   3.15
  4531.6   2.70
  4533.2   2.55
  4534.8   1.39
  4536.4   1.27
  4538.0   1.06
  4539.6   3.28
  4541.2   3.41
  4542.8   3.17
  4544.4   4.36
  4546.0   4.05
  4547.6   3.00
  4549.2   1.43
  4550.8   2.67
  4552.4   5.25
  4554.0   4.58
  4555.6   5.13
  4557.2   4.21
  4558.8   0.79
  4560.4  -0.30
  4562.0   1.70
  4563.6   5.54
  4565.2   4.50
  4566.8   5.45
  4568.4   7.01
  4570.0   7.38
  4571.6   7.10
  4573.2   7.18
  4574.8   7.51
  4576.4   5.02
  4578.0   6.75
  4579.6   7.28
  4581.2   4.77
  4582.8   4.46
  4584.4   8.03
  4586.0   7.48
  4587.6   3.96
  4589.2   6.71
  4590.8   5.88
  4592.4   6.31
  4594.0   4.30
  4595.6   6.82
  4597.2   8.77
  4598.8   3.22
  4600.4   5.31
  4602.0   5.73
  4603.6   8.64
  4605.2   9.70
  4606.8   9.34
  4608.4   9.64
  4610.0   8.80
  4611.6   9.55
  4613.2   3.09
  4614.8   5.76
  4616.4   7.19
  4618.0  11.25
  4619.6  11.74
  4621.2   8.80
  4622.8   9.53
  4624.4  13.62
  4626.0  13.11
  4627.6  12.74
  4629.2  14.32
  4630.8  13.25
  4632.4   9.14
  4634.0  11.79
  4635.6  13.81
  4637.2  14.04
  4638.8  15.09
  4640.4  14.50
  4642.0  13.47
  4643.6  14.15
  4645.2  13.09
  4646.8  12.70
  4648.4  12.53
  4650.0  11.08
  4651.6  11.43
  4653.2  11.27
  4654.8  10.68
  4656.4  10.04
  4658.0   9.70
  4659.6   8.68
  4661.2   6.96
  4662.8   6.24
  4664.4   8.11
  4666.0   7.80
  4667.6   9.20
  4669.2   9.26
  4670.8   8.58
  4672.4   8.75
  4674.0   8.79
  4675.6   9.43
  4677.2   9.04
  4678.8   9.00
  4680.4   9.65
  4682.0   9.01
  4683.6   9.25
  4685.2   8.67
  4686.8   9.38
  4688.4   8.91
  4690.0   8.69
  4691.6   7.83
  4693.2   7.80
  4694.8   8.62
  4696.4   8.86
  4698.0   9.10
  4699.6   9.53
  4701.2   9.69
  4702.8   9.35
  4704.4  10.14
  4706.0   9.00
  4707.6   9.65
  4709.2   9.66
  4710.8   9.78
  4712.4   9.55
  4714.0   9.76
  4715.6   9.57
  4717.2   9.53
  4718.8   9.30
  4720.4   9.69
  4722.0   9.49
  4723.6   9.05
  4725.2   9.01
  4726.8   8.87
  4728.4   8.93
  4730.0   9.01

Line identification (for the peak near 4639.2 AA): Lyman alpha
